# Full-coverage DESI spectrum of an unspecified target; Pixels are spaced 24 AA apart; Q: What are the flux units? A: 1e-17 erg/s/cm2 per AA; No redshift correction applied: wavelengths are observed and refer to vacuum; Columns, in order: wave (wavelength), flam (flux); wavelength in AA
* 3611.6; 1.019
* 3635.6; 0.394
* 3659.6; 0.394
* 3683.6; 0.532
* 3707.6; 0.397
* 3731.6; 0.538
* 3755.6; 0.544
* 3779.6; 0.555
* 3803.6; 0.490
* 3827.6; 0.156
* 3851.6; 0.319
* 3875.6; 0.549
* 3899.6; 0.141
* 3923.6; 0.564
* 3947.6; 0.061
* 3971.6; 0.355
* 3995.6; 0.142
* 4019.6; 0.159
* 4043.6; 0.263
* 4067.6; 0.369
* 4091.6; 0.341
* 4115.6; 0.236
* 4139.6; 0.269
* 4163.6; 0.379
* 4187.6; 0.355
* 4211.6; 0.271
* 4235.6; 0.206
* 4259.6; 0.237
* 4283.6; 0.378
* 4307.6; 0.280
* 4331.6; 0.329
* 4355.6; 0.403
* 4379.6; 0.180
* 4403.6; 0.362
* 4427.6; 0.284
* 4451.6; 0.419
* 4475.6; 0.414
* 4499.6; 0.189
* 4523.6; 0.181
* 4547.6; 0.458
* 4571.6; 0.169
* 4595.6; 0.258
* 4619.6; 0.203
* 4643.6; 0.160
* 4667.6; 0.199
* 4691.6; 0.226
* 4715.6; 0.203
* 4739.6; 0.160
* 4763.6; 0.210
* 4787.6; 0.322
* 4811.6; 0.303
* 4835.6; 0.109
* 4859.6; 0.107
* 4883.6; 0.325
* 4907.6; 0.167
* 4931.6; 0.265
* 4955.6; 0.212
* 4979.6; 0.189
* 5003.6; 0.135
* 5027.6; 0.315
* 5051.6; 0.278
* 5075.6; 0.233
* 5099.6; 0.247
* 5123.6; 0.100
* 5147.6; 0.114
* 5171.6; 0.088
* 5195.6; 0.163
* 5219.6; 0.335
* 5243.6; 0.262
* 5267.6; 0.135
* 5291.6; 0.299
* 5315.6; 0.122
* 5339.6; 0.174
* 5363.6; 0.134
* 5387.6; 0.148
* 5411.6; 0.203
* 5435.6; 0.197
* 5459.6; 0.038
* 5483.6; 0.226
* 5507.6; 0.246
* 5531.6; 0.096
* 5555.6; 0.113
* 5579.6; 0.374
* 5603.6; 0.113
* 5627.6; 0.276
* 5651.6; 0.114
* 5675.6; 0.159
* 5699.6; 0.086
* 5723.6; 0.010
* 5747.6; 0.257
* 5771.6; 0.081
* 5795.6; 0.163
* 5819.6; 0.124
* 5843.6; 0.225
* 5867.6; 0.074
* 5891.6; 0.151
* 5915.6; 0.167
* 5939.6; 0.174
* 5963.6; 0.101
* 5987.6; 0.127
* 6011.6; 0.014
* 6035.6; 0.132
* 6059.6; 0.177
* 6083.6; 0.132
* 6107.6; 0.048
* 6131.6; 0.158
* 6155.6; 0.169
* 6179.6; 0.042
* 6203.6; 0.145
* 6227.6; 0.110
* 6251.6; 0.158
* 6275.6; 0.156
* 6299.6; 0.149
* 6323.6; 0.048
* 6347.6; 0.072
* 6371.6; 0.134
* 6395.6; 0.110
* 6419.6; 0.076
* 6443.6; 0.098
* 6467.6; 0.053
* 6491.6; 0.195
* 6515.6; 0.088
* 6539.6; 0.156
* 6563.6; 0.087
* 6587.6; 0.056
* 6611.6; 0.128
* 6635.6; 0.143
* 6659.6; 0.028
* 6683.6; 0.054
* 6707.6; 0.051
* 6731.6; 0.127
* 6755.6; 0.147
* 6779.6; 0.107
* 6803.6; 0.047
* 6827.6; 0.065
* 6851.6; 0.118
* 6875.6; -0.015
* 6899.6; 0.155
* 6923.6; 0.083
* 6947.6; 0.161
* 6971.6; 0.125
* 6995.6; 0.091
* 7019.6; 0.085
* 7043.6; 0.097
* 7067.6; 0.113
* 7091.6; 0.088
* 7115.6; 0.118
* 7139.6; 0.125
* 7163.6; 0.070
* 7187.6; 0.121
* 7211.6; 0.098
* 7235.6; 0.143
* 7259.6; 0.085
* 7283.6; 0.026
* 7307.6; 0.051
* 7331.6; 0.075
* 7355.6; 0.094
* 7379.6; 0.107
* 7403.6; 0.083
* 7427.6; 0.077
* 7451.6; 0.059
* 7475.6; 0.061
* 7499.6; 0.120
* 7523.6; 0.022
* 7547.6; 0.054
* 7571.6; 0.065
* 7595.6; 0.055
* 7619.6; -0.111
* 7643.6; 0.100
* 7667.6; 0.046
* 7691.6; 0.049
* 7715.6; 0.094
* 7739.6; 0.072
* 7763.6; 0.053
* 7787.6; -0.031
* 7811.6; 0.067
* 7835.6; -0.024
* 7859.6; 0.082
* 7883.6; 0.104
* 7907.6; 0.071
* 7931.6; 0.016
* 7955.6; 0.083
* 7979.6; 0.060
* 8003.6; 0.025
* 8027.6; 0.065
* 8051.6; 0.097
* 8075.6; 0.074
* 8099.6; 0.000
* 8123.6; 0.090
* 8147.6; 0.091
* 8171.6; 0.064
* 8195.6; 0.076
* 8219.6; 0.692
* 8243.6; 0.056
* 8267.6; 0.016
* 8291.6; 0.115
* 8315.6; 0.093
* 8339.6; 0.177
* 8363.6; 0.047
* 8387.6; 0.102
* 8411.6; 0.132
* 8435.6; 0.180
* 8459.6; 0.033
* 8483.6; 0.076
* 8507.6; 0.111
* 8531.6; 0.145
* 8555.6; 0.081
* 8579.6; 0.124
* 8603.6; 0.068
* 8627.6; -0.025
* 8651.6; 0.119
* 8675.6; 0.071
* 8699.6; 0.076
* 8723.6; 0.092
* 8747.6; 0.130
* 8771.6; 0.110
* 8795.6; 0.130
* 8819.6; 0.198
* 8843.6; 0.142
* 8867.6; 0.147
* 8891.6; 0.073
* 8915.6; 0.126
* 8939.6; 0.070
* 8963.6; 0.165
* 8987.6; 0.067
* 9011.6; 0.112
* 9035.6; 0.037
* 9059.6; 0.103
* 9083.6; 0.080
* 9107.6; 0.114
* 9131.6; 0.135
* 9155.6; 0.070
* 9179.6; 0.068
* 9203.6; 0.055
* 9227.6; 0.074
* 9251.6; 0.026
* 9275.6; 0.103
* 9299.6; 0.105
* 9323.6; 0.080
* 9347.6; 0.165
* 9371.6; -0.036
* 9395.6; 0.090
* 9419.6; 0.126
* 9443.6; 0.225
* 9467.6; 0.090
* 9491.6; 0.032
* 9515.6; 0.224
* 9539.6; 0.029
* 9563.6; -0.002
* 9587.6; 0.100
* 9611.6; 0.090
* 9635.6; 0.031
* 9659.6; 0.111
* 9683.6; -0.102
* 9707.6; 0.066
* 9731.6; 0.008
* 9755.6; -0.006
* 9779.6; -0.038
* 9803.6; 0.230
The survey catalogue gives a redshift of 1.21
